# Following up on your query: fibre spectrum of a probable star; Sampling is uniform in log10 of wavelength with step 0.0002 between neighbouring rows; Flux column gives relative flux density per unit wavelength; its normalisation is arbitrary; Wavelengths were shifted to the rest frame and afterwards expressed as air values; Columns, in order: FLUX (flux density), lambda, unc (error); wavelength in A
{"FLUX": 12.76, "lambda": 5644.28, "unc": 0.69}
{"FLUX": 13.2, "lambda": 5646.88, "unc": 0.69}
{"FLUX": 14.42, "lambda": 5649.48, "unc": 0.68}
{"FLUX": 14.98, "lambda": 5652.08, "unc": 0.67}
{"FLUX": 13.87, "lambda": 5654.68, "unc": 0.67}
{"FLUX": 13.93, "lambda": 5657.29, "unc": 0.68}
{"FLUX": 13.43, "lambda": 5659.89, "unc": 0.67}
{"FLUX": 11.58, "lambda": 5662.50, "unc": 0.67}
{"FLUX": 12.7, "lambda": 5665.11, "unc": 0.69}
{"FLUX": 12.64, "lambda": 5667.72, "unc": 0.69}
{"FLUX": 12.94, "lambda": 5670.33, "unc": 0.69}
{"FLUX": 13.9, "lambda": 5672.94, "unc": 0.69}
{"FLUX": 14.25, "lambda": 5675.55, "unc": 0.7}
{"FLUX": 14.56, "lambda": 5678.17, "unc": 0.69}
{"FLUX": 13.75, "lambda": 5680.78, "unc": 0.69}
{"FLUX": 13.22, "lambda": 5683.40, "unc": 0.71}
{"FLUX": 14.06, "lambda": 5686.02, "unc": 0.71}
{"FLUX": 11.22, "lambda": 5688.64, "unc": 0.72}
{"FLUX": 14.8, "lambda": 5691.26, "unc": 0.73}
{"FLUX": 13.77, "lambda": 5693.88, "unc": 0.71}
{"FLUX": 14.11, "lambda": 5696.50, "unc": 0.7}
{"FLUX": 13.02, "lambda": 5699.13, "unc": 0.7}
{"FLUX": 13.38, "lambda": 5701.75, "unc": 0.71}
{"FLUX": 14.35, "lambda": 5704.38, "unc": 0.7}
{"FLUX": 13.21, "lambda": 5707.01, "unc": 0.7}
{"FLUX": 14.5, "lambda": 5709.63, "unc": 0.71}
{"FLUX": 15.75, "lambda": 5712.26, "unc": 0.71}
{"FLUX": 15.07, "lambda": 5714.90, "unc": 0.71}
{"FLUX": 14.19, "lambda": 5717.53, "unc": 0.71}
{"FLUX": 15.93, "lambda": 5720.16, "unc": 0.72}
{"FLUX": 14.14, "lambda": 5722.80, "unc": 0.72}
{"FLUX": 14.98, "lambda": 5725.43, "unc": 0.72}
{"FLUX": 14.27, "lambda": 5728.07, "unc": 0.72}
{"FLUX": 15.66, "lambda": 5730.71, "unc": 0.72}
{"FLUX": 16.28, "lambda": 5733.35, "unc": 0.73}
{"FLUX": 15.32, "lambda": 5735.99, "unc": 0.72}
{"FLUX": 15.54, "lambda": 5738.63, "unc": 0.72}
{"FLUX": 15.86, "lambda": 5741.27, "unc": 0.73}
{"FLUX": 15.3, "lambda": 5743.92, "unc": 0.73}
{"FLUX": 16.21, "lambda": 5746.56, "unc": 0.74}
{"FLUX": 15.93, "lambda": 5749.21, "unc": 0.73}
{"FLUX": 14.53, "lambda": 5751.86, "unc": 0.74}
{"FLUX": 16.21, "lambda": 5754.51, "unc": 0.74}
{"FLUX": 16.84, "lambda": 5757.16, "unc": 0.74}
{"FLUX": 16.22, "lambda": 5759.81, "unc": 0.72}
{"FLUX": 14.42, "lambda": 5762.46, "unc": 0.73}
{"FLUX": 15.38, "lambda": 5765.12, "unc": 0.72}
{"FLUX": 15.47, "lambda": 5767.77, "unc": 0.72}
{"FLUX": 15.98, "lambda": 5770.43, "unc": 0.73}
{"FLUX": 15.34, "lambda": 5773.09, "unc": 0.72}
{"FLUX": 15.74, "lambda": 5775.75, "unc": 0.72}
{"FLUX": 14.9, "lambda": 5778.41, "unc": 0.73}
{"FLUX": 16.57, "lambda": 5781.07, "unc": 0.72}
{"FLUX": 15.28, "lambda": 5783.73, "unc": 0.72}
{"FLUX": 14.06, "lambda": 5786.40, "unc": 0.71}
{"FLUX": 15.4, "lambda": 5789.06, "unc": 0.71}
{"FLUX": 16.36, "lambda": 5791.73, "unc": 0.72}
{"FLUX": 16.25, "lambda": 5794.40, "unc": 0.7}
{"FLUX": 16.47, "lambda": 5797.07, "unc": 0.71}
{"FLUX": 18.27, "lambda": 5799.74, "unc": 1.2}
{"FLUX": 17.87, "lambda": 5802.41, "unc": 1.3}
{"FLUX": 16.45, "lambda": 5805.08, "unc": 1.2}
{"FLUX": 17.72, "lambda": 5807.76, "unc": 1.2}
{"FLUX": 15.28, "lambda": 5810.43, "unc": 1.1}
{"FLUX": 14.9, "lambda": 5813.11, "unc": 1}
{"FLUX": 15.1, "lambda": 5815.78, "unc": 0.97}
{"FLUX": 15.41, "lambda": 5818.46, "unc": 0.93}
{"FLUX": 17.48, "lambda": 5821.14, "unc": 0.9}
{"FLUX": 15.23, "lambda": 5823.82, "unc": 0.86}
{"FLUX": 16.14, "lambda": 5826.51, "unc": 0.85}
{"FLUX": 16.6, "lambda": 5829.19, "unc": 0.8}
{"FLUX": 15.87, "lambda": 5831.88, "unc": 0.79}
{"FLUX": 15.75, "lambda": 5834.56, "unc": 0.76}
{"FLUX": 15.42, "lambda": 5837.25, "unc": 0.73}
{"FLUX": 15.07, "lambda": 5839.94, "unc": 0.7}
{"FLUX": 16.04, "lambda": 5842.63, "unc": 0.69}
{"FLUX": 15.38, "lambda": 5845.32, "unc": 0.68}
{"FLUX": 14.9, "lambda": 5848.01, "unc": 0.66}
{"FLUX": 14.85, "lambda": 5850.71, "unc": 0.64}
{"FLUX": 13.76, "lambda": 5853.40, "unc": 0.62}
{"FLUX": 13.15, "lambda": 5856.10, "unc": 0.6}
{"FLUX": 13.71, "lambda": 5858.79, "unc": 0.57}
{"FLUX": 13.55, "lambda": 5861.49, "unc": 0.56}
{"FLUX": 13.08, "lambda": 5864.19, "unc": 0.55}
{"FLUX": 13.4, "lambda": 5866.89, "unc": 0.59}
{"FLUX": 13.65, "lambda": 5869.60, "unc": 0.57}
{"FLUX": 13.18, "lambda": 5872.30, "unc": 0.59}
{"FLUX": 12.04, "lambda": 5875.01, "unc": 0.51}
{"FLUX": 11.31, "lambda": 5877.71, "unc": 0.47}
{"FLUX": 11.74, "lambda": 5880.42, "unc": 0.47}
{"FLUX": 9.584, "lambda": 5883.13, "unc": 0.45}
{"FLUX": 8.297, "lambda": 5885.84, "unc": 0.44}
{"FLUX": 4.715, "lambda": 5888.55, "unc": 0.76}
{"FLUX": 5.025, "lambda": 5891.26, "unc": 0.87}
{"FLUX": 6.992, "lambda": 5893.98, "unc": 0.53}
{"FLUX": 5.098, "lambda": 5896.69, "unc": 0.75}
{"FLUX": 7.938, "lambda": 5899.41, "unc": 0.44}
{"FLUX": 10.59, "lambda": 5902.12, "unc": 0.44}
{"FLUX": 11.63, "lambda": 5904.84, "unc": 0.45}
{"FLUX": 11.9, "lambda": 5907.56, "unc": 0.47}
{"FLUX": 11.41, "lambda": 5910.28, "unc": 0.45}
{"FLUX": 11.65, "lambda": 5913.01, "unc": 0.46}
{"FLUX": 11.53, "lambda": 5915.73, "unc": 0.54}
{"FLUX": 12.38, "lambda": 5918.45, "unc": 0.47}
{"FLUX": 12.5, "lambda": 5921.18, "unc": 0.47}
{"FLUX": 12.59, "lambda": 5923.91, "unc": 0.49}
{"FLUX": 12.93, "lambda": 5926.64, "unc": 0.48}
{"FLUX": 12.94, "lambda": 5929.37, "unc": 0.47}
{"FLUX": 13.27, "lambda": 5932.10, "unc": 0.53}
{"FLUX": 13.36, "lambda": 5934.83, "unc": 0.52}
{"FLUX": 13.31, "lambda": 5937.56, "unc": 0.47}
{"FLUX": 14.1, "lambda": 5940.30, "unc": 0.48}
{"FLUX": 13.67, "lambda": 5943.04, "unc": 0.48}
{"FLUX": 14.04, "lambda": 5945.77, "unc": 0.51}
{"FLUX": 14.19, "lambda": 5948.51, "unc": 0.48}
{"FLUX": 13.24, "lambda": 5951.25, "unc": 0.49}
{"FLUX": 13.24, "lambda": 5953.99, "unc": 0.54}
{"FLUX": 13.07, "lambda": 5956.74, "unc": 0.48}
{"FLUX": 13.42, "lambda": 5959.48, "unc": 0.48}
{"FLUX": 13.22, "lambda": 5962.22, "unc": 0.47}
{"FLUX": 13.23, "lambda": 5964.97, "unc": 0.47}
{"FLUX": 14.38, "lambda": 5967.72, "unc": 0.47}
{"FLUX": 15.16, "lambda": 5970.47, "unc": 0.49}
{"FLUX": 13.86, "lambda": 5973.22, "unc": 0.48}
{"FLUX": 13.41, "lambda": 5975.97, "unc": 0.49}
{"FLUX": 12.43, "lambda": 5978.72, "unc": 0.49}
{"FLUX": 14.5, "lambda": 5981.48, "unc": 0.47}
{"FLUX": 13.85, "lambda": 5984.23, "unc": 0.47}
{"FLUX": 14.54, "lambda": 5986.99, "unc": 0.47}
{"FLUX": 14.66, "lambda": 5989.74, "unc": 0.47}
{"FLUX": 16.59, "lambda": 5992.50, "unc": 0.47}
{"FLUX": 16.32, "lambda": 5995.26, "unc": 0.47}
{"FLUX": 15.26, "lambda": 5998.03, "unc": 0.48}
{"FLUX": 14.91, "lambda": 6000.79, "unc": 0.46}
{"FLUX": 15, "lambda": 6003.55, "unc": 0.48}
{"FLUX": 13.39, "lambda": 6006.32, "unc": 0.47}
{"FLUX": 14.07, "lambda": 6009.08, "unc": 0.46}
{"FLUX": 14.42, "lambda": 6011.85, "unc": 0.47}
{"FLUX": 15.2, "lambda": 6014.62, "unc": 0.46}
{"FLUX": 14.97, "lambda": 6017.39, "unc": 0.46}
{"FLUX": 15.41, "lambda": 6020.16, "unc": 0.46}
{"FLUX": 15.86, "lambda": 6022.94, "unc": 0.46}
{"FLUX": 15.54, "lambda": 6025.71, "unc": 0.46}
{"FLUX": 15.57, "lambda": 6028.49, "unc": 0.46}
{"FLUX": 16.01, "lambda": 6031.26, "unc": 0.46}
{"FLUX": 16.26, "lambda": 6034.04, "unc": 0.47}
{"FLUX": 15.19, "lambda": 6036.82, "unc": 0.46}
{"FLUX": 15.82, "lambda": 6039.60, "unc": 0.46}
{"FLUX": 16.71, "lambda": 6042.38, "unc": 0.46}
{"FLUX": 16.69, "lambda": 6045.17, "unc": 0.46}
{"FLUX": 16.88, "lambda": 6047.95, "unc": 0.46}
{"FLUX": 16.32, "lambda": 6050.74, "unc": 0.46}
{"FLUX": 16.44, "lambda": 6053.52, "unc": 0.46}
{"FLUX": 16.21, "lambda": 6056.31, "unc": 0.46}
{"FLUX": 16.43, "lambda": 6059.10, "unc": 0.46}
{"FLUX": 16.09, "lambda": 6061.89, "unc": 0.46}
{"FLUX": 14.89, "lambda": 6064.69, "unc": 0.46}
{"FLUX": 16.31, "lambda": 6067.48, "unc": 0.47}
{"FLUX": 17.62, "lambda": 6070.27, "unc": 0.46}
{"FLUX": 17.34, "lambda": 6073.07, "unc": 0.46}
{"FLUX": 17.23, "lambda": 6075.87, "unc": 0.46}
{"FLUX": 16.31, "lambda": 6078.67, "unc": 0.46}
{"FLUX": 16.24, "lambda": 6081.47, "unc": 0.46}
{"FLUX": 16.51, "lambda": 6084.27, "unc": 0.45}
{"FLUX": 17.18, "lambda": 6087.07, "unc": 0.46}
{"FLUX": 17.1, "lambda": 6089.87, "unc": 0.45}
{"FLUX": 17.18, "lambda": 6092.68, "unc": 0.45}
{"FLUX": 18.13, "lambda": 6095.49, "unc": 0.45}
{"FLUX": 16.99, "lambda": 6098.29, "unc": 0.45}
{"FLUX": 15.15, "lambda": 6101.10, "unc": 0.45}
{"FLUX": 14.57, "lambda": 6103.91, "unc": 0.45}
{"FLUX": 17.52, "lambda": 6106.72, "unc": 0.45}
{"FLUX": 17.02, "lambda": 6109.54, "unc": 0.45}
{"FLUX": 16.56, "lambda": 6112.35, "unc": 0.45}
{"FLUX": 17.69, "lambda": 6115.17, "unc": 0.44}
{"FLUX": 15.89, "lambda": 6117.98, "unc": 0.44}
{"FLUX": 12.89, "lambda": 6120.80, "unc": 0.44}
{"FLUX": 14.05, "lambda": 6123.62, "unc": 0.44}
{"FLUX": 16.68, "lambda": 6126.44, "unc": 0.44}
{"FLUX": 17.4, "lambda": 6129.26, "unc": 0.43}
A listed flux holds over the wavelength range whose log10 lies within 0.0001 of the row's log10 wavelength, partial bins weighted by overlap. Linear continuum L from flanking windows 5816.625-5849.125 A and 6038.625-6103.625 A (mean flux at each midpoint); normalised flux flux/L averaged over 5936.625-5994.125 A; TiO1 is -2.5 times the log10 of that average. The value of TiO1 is 0.17 mag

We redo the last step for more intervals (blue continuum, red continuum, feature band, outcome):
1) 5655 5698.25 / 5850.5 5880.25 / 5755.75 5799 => -0.18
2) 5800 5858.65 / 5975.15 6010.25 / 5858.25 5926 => 0.38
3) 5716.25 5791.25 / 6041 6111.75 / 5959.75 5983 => 0.18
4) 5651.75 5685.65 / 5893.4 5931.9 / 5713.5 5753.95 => -0.19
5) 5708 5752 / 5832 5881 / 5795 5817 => -0.14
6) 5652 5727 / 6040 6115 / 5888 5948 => 0.35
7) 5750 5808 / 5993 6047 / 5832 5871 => 0.10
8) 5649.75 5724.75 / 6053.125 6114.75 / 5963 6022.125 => 0.10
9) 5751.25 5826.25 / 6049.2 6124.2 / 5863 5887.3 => 0.34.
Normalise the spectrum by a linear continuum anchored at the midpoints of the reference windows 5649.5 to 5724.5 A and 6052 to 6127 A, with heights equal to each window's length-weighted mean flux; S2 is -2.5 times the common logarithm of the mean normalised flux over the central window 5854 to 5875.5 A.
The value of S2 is 0.13 mag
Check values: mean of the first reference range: 13.8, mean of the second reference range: 16.4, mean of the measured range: 13.3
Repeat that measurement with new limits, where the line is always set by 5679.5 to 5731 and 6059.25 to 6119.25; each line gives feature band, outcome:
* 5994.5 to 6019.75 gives 0.09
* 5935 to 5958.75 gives 0.16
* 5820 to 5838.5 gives -0.08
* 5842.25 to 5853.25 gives 0.00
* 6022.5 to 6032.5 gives 0.03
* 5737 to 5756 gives -0.09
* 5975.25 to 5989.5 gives 0.15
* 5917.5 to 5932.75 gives 0.22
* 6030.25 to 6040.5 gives 0.03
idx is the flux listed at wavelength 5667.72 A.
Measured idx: 12.64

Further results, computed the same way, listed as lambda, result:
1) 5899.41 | 7.938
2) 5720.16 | 15.93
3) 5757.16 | 16.84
